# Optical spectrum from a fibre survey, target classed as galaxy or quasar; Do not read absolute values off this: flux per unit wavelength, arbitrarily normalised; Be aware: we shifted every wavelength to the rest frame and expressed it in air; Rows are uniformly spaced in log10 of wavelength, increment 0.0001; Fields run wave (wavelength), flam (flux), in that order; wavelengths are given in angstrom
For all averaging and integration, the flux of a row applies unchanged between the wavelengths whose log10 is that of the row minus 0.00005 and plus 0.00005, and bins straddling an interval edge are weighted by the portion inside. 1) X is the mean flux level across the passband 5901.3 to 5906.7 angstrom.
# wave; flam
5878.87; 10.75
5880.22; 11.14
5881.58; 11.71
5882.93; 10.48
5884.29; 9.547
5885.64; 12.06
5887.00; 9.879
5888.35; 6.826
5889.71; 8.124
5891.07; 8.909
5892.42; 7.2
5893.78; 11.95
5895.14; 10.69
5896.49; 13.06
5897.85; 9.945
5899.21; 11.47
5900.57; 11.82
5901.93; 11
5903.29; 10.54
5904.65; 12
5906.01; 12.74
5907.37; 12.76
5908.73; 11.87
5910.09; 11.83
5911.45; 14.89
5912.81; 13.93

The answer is 11.6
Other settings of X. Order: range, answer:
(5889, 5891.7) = 8.47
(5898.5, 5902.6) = 11.4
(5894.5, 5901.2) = 11.4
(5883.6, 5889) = 9.59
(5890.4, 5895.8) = 9.69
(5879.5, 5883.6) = 11.1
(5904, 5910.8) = 12.3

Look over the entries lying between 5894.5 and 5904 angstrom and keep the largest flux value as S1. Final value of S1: 13.06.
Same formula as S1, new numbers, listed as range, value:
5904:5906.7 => 12.74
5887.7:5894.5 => 11.95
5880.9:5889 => 12.06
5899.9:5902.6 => 11.82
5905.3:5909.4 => 12.76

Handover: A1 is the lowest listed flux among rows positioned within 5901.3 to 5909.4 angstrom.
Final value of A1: 10.54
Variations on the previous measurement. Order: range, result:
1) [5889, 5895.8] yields 7.2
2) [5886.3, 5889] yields 6.826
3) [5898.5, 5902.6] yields 11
